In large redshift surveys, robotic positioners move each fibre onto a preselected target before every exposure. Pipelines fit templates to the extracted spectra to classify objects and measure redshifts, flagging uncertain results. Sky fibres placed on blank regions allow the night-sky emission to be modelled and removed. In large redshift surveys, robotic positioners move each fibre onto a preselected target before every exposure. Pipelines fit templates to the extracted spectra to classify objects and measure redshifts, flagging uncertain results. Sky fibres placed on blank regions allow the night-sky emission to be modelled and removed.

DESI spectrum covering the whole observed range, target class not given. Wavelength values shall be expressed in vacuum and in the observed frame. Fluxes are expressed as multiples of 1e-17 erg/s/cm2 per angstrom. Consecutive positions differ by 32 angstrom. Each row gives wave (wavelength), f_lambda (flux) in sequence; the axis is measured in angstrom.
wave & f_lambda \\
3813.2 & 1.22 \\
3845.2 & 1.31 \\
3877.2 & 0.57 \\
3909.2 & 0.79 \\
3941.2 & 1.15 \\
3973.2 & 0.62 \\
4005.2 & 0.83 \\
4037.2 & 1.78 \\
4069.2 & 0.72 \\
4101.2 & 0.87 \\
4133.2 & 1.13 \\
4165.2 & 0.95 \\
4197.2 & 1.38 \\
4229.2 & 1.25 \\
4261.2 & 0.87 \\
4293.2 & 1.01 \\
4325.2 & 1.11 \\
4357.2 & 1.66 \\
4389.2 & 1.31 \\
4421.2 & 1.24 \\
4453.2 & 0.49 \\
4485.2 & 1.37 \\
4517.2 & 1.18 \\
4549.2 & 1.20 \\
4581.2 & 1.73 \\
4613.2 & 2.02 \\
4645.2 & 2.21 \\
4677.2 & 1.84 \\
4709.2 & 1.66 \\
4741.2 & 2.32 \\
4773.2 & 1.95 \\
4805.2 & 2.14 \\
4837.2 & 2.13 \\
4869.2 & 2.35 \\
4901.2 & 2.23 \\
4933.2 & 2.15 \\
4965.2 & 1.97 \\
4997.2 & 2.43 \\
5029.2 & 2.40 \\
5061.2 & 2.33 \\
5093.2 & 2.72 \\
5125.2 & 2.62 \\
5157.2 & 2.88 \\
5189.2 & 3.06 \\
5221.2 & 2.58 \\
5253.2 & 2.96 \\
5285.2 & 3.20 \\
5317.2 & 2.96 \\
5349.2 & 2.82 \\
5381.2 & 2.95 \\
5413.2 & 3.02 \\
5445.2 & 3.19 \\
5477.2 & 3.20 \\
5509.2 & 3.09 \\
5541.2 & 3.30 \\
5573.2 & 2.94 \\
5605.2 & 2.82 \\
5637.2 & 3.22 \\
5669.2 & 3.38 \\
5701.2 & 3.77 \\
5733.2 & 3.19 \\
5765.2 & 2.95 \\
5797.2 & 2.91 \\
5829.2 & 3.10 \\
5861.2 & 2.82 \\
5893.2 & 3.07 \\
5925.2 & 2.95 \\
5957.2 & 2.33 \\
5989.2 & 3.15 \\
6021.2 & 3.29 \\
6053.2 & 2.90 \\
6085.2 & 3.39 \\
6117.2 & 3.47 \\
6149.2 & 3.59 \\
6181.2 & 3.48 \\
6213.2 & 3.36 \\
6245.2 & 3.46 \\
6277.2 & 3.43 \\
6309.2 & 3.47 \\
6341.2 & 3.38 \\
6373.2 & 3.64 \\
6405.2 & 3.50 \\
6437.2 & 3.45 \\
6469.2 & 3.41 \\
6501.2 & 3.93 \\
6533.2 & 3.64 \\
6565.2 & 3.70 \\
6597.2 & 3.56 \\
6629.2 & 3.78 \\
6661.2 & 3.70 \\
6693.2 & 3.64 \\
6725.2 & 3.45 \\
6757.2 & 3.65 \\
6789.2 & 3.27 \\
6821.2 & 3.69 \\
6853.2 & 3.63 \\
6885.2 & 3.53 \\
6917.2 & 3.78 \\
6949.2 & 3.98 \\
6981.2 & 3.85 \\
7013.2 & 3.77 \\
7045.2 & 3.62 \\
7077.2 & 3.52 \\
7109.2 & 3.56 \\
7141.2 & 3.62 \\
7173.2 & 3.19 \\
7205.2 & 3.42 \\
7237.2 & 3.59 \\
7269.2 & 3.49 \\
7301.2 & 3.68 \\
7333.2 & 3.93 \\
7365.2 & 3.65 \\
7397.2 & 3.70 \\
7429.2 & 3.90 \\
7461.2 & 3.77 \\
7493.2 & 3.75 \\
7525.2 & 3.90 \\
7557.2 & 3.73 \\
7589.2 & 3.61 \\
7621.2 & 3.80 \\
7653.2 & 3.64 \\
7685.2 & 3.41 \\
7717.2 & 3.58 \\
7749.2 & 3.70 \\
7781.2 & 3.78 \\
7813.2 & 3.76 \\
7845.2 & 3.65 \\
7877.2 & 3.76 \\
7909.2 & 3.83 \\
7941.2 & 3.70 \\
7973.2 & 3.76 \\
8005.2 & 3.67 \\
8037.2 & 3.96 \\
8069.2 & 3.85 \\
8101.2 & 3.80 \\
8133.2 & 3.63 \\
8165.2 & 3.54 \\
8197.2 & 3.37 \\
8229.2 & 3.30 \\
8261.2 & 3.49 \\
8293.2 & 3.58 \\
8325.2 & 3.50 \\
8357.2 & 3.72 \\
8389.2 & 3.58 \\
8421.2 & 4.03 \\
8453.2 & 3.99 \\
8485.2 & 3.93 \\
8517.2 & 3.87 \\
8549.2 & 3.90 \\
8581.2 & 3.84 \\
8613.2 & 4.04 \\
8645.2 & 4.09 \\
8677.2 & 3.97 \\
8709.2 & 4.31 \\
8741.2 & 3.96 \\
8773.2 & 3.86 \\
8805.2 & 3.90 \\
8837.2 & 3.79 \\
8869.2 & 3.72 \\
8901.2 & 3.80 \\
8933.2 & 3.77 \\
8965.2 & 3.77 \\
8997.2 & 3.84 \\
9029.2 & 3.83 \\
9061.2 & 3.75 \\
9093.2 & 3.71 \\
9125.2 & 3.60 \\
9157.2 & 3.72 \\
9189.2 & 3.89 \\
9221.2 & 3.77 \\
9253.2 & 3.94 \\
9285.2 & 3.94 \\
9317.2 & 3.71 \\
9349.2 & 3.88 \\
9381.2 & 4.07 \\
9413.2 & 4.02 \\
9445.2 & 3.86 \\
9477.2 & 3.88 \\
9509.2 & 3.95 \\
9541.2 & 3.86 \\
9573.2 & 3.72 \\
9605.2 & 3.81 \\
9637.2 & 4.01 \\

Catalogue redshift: 0.15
